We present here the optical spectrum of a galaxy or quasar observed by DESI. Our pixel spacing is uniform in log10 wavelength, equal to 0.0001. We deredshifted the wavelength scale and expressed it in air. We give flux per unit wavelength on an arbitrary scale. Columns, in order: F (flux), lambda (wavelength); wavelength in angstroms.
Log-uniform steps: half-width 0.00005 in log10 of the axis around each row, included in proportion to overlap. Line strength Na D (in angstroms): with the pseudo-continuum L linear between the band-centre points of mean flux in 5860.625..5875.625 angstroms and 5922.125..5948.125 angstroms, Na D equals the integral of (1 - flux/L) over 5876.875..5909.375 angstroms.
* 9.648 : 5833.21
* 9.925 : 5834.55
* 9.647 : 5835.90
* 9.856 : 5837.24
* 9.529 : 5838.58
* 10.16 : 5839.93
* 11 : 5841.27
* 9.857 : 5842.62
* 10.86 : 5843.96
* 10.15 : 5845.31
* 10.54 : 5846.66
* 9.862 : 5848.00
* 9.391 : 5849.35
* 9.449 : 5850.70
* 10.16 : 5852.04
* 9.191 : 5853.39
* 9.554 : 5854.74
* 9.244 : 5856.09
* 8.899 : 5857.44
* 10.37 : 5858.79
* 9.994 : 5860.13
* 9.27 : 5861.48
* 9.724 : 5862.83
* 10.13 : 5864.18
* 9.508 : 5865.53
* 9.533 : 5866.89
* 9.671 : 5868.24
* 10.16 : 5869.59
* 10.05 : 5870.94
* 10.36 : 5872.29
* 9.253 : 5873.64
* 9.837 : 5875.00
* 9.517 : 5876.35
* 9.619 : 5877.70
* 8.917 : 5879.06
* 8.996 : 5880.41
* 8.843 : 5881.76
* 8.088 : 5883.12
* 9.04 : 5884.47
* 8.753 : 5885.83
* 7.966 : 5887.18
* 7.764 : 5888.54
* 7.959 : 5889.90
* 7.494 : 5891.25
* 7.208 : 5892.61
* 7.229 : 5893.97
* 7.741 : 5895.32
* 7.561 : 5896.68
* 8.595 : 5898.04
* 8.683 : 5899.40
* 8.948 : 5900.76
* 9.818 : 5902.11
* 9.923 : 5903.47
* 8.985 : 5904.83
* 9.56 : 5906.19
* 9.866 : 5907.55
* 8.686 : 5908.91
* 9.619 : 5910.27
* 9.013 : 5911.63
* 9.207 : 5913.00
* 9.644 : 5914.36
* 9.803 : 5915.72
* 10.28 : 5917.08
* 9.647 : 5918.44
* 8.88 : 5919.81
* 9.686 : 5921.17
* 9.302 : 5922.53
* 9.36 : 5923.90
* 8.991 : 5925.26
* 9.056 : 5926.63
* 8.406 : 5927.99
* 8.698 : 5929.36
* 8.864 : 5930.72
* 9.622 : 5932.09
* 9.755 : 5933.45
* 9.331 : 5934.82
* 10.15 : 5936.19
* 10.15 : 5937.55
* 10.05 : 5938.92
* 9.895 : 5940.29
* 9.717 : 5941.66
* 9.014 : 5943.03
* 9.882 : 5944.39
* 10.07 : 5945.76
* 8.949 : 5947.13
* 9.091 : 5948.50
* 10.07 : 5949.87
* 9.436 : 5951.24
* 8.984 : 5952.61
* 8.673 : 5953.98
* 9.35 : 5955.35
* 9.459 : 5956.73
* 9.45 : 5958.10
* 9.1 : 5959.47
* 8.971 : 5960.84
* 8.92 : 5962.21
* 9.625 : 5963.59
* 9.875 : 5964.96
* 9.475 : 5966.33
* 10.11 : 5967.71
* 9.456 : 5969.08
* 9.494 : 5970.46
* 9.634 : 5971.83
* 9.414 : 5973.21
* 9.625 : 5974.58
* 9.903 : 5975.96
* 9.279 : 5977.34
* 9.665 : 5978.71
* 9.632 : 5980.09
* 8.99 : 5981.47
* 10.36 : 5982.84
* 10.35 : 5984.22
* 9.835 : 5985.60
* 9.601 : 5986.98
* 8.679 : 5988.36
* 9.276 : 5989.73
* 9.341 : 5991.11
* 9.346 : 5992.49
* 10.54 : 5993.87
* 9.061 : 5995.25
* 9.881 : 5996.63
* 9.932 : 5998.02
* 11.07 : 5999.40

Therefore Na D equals 3.5 angstroms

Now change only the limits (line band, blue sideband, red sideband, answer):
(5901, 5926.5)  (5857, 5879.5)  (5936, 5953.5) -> 0.6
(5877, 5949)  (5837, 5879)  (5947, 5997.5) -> 4.4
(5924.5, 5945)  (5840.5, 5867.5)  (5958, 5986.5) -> 0.5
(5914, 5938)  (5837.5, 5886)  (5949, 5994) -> 0.4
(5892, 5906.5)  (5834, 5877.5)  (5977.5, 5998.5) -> 1.8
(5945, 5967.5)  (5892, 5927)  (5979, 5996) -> 0.0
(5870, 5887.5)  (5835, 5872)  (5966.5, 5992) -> 1.0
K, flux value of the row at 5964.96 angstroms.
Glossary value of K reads 9.875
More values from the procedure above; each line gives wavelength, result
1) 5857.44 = 8.899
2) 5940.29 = 9.895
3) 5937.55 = 10.15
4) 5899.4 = 8.683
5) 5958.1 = 9.45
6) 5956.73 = 9.459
